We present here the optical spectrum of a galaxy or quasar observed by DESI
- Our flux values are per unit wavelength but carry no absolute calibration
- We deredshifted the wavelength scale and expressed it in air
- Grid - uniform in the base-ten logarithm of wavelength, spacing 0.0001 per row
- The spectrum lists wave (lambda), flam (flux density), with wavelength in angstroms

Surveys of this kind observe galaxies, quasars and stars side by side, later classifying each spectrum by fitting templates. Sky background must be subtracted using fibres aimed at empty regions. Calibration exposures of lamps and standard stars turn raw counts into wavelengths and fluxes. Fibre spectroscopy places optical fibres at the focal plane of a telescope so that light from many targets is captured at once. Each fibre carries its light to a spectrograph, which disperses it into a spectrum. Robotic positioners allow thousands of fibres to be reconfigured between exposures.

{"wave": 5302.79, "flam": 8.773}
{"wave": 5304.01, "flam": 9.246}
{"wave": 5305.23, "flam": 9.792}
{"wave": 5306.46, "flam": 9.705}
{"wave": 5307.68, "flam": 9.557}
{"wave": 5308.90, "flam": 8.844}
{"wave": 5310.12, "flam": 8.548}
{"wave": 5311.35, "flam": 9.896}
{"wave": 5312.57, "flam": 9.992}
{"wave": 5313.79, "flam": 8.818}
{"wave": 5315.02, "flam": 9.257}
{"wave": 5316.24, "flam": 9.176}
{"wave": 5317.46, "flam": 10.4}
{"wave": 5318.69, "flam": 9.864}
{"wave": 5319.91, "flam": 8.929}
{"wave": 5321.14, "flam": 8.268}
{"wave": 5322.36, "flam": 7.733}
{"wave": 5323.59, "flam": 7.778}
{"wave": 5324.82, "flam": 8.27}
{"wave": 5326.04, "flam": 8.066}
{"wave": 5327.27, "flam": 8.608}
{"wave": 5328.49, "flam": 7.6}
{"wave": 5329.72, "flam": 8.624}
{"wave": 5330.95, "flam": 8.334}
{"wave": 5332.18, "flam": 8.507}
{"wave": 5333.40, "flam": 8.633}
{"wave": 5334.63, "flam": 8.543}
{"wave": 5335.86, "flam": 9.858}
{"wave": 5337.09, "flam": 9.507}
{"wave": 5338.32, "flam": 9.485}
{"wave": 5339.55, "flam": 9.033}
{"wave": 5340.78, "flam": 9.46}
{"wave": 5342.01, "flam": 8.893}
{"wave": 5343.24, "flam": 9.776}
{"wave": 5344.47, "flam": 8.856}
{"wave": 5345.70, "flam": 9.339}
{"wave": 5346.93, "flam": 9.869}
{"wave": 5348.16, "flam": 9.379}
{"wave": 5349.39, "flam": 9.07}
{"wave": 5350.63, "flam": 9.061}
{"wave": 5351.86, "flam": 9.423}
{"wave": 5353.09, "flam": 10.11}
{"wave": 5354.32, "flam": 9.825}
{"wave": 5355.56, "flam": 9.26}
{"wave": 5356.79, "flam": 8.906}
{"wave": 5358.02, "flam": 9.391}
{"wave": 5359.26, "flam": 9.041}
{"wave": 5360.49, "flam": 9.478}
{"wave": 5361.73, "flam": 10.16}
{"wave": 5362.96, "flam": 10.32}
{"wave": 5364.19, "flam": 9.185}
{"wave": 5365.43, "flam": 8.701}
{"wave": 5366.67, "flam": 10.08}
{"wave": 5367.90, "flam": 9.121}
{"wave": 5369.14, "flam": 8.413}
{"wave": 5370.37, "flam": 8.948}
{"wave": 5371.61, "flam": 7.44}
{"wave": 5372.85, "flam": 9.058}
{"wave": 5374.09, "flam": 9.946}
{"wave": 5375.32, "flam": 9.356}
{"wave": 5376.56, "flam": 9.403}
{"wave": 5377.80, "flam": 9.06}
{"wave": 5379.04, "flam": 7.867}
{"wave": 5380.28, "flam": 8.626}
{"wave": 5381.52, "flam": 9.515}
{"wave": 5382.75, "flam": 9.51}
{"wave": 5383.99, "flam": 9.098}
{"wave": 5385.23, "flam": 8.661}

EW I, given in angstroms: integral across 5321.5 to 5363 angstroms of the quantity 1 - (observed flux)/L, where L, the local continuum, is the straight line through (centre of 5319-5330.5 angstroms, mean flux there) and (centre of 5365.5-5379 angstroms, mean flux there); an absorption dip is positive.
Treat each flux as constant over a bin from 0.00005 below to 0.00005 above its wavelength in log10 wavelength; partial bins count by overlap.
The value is -2.4 angstroms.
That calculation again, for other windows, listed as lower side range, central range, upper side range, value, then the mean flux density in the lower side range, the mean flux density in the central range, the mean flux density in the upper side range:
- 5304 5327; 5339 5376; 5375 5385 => -1.1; 9.05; 9.3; 9.03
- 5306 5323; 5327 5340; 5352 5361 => 0.7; 9.21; 8.8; 9.43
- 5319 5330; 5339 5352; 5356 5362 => -0.5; 8.24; 9.28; 9.35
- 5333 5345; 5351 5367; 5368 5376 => -0.9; 9.21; 9.51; 8.88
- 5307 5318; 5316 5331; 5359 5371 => 1.3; 9.39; 8.58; 9.36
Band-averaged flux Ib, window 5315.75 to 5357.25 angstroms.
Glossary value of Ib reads 9.01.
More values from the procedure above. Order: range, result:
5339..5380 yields 9.24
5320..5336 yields 8.34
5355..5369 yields 9.39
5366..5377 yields 9.08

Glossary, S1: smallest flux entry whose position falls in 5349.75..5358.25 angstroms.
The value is 8.906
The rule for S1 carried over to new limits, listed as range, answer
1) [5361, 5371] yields 8.413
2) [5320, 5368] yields 7.6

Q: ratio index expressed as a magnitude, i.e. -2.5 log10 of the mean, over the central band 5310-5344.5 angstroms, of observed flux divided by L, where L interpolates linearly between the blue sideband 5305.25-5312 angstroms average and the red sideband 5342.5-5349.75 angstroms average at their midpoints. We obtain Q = 0.05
